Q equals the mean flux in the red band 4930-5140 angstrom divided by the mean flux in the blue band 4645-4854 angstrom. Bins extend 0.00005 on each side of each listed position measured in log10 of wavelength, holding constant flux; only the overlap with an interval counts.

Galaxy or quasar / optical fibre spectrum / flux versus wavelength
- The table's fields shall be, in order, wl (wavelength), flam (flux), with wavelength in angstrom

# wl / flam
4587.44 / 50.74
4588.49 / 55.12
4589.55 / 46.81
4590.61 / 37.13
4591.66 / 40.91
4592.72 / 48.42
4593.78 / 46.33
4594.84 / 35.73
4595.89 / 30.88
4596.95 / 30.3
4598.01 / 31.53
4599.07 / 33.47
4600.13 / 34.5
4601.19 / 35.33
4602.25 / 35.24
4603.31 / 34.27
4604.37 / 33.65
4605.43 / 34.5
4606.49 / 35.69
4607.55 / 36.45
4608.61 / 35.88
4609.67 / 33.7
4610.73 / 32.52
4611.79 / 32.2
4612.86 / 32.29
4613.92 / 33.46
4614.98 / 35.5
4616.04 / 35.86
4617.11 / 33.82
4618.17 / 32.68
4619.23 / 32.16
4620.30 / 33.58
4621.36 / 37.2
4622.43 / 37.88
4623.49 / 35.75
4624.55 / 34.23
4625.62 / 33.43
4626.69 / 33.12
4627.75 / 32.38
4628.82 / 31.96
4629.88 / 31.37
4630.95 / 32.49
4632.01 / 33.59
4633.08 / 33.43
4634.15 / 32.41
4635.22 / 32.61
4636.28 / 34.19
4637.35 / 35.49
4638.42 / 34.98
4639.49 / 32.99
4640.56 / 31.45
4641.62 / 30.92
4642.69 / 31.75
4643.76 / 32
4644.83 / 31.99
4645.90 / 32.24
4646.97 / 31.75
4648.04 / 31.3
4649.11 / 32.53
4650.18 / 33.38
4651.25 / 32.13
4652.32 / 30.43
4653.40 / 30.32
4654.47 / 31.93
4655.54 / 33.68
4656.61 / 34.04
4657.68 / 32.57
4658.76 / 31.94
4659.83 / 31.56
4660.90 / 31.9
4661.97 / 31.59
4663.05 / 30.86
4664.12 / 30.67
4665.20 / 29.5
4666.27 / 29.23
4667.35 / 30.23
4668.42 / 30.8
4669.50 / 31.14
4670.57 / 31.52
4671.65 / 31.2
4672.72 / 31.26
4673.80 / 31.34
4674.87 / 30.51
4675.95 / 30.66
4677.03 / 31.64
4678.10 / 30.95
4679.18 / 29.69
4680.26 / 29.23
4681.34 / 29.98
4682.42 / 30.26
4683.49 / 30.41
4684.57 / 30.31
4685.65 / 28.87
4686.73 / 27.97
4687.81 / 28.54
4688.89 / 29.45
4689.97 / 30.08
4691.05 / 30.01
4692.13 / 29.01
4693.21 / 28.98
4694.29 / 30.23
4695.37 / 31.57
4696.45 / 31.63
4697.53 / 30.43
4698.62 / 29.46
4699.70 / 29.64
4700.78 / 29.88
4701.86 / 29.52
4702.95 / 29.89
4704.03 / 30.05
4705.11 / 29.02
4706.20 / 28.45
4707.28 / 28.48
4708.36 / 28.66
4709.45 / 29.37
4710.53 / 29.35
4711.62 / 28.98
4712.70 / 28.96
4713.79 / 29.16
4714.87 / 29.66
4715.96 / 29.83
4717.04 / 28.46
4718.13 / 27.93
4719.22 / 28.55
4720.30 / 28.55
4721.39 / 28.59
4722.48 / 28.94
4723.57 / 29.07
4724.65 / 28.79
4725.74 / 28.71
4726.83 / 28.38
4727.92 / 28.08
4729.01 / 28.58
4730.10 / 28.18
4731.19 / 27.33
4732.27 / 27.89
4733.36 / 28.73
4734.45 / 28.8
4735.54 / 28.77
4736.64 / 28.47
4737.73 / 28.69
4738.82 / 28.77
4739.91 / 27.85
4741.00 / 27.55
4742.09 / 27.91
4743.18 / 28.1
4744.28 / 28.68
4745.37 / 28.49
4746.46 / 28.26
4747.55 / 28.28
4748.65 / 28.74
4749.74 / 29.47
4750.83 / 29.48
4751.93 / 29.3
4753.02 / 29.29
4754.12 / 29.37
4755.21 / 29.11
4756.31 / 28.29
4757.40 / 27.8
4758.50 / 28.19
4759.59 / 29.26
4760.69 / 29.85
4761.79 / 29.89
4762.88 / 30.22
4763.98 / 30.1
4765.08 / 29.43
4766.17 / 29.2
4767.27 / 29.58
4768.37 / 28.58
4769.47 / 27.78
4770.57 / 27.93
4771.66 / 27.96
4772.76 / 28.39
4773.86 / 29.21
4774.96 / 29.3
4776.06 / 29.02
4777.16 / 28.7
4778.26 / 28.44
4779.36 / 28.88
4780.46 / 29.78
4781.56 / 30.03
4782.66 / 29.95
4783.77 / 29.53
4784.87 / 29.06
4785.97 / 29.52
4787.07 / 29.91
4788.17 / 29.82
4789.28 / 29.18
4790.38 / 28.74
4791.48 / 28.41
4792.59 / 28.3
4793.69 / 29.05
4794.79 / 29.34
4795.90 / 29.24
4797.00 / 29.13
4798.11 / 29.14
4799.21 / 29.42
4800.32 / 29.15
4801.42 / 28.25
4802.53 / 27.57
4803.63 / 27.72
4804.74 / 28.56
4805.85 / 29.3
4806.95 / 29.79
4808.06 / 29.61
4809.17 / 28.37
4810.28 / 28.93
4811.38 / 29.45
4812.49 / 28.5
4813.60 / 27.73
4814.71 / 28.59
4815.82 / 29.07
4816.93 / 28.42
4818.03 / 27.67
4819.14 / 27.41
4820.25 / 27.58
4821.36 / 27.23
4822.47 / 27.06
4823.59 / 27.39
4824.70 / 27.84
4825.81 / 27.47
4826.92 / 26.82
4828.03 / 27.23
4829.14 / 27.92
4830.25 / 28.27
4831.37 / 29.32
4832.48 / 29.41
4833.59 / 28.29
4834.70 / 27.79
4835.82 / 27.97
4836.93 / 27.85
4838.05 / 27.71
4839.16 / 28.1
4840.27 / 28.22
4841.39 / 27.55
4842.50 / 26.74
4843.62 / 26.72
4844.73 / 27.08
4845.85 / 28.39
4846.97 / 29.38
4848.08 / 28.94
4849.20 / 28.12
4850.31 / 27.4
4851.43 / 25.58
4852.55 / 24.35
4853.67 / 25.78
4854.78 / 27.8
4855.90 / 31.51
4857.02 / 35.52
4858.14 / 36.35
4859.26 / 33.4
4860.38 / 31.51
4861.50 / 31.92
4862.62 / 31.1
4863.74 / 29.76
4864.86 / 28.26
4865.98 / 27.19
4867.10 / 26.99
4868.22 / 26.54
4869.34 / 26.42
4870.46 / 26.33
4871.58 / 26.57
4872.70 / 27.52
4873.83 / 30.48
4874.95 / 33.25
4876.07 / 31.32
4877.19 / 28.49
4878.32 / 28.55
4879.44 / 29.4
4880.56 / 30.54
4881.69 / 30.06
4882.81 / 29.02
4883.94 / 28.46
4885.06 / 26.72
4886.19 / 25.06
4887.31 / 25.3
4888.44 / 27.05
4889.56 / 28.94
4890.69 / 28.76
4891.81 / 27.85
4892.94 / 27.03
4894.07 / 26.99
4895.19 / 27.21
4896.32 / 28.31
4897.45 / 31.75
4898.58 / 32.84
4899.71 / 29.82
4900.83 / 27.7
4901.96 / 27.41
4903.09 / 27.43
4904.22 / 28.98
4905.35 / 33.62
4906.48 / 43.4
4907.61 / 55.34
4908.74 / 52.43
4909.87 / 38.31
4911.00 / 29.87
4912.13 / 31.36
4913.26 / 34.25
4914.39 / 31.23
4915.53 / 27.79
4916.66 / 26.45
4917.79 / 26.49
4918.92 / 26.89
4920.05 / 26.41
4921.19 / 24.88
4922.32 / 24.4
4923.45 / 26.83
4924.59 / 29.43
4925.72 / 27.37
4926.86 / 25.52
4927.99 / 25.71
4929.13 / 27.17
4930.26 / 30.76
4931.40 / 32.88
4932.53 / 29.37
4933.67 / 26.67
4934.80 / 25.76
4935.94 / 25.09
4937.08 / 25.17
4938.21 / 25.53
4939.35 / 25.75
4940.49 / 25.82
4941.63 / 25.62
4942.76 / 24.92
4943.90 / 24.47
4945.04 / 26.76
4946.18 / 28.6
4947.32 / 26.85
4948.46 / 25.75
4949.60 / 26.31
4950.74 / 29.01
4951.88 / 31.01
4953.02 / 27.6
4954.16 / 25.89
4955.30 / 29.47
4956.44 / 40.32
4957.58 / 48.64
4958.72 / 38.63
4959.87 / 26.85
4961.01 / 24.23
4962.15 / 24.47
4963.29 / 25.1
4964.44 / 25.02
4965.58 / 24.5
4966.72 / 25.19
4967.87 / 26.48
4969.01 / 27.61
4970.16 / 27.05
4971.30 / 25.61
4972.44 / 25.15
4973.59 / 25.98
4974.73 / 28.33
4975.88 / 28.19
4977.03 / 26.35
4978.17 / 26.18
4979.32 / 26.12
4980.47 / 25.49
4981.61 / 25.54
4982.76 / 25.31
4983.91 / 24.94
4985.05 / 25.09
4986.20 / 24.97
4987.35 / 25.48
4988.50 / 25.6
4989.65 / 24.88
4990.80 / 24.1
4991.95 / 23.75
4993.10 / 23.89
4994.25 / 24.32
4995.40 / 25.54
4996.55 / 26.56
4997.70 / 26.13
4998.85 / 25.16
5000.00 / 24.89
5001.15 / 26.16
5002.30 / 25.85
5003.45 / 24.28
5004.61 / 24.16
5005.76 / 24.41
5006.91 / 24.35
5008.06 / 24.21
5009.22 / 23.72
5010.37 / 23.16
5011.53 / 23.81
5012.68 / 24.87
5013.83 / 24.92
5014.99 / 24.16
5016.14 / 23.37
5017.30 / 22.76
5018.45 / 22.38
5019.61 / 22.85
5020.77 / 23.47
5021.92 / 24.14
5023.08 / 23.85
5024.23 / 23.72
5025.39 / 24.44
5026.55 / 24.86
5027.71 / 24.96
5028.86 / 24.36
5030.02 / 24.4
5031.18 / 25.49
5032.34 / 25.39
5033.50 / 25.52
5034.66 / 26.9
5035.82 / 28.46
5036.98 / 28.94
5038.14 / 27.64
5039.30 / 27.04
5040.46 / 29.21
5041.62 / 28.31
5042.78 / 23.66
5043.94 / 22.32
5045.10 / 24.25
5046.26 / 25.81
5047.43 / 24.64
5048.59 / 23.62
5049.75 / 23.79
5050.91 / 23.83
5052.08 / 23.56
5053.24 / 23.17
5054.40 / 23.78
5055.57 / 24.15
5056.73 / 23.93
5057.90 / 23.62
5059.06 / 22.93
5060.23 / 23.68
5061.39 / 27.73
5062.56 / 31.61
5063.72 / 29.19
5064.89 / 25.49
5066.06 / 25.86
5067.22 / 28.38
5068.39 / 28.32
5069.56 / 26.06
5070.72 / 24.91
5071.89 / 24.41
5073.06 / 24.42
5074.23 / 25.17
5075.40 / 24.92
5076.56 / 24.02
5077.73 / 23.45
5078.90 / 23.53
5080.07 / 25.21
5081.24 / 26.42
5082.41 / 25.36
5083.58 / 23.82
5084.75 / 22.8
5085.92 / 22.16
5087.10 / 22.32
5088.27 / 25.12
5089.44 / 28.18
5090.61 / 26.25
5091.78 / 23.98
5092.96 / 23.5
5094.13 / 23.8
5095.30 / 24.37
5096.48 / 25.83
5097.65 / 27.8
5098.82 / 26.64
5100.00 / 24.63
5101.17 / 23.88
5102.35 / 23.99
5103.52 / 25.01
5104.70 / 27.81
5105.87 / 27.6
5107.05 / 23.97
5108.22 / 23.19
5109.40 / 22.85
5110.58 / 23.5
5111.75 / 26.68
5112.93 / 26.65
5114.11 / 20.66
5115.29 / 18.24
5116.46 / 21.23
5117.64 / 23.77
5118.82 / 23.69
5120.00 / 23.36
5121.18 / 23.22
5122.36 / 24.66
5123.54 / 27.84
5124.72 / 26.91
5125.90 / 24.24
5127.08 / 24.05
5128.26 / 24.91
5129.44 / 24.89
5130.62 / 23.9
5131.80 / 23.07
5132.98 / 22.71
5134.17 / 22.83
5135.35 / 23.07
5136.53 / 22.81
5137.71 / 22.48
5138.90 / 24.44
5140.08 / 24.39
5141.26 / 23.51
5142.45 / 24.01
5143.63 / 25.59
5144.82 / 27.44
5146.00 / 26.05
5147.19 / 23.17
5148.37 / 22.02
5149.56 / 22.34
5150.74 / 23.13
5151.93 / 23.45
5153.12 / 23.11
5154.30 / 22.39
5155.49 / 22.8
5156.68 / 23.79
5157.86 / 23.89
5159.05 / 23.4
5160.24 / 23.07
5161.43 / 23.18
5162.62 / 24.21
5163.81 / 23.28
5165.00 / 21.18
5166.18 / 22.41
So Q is 0.87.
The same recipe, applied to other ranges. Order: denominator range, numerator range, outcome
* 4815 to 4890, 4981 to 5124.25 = 0.87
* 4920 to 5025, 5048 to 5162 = 0.93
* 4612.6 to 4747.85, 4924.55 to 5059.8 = 0.85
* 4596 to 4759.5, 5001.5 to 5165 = 0.79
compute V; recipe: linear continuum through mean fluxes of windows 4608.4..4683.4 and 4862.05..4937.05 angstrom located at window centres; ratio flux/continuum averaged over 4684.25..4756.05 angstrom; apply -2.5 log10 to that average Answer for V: 0.09 mag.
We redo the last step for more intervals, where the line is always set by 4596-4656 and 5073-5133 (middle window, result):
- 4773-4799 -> 0.041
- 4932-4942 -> 0.059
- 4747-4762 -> 0.070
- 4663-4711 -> 0.076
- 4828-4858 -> 0.039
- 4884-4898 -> 0.029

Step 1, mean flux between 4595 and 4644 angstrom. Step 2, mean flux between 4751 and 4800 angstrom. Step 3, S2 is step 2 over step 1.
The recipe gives 0.9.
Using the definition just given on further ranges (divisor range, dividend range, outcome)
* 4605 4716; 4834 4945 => 0.92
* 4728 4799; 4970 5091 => 0.87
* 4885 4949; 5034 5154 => 0.85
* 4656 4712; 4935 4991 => 0.90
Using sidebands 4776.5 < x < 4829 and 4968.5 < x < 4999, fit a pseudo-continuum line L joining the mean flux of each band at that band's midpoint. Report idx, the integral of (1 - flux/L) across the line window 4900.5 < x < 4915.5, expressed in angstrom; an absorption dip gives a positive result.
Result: -4.7 angstrom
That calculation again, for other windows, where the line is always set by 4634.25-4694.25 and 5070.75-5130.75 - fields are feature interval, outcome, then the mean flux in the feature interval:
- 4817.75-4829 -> 0.5 angstrom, 27.4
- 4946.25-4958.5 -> -2.0 angstrom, 31.2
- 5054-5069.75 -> -0.6 angstrom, 26.1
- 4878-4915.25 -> -4.9 angstrom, 31.2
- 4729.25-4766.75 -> 1.4 angstrom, 28.8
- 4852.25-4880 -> -1.4 angstrom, 29.5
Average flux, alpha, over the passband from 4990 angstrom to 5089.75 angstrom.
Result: 24.9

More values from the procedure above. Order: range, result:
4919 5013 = 26.6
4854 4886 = 29.6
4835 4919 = 29.8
